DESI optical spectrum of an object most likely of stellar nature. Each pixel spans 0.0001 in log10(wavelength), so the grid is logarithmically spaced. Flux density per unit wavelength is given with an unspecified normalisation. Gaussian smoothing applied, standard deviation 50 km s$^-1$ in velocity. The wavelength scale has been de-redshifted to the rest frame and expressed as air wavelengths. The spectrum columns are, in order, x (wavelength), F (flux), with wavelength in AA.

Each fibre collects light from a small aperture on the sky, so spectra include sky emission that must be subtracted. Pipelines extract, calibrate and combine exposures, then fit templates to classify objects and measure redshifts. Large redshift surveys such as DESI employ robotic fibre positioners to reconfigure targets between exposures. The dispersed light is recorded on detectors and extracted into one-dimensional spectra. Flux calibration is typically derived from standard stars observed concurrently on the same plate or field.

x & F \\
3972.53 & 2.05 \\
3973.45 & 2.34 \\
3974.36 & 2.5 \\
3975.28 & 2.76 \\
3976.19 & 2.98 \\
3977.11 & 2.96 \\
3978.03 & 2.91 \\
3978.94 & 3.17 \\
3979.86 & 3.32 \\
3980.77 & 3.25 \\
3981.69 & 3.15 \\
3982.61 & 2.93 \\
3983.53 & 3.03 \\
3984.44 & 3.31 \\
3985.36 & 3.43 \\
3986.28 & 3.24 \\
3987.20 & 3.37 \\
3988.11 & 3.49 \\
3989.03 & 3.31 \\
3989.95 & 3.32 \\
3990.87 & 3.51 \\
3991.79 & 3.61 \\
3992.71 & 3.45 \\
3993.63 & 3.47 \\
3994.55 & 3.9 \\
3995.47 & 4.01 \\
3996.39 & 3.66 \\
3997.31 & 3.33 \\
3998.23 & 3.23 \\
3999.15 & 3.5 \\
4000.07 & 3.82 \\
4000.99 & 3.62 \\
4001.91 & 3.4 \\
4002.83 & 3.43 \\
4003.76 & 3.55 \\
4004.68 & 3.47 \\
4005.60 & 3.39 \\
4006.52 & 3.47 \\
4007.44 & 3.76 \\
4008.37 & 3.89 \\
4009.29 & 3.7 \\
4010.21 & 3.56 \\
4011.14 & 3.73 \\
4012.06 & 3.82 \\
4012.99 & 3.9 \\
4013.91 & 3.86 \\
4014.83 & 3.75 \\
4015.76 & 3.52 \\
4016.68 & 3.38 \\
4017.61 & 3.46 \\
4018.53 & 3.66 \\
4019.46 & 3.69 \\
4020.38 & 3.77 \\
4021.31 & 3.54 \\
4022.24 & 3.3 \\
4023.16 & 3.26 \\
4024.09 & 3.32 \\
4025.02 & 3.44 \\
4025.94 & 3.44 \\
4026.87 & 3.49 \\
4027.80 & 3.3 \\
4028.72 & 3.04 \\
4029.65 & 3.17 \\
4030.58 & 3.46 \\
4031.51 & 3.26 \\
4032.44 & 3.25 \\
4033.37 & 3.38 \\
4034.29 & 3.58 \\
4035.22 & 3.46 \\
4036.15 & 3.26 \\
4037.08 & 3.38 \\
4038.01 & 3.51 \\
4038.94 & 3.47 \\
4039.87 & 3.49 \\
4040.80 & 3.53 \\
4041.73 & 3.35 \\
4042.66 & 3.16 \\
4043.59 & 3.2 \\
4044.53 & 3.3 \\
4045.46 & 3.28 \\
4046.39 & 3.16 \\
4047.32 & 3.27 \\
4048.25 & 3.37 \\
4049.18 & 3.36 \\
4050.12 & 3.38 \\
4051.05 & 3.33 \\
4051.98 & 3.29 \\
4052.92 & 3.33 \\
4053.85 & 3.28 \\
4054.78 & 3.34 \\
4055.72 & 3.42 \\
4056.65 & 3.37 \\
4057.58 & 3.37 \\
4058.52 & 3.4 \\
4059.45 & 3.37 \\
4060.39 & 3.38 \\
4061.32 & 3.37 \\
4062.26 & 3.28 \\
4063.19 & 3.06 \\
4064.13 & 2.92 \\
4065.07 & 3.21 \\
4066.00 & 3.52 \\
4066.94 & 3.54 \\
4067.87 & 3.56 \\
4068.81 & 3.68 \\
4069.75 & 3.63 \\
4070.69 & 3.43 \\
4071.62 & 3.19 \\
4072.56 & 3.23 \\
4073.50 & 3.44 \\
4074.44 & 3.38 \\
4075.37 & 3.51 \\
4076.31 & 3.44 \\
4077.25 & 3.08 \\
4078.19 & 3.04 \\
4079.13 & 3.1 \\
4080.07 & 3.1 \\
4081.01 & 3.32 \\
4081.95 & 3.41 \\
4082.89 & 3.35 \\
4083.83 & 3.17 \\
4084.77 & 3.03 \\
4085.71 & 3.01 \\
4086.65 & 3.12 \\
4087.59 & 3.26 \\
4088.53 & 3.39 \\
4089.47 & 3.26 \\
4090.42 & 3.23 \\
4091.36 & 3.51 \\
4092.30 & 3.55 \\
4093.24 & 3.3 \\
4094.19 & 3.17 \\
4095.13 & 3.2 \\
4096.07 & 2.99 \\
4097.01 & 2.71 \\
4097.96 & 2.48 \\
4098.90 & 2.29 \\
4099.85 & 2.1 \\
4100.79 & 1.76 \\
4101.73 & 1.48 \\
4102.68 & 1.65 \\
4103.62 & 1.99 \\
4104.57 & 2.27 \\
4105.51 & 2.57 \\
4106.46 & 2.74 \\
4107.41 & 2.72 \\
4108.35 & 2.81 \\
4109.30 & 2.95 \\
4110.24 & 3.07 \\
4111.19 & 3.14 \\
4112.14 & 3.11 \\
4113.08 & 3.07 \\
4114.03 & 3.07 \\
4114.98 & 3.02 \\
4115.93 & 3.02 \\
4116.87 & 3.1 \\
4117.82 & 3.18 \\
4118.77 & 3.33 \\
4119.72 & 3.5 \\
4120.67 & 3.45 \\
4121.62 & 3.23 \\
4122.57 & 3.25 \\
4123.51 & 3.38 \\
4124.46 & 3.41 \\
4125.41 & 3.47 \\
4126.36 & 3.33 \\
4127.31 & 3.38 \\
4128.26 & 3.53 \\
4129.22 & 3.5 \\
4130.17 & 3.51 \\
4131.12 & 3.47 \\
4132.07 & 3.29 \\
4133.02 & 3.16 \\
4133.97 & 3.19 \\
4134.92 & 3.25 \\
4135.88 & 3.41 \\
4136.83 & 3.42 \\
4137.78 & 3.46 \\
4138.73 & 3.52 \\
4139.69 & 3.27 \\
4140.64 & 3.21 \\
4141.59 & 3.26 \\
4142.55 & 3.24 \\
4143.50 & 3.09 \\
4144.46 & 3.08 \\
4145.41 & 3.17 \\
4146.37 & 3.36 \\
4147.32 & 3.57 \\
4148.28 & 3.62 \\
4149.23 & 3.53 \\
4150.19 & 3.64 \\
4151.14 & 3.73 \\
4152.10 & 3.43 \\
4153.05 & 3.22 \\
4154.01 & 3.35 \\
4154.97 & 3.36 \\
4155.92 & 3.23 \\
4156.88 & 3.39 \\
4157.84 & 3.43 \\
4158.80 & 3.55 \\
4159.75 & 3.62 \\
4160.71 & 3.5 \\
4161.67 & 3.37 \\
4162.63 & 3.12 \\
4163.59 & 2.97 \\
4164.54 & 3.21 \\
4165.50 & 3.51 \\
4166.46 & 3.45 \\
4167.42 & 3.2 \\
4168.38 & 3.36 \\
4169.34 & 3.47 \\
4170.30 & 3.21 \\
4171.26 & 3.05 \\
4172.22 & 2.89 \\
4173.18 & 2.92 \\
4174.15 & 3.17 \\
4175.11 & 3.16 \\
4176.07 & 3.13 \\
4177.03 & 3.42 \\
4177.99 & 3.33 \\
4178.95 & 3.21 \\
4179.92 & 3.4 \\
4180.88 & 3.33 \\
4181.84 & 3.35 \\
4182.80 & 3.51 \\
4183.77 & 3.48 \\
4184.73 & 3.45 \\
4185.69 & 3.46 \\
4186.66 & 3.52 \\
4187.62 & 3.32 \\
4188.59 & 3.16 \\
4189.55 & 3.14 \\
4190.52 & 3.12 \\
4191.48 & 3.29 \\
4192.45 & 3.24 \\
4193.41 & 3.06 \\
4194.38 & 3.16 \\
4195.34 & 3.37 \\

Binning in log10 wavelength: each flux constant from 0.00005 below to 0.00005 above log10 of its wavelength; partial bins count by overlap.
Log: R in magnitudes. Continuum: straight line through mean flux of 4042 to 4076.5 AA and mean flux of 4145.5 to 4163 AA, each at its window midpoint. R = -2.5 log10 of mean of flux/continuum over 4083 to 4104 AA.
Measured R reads 0.198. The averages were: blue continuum 3.34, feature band 2.82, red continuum 3.44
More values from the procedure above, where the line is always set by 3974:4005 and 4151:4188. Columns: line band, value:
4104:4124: 0.10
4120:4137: -0.01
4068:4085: 0.01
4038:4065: 0.01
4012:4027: -0.07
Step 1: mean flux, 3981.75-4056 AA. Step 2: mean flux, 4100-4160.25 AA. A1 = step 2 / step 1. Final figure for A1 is 0.92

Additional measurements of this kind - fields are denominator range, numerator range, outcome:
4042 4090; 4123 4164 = 1.02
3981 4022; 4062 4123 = 0.87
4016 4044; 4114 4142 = 0.98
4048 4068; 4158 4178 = 0.98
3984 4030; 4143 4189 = 0.95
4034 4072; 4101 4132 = 0.90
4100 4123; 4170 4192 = 1.16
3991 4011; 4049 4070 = 0.94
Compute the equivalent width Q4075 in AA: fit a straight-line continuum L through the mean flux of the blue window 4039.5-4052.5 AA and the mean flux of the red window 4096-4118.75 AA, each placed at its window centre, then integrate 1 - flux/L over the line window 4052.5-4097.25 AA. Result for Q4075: -4.4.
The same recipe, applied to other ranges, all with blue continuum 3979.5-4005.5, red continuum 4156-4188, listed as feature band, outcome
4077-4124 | 5.62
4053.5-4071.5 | 0.08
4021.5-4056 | 0.62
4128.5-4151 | -0.19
